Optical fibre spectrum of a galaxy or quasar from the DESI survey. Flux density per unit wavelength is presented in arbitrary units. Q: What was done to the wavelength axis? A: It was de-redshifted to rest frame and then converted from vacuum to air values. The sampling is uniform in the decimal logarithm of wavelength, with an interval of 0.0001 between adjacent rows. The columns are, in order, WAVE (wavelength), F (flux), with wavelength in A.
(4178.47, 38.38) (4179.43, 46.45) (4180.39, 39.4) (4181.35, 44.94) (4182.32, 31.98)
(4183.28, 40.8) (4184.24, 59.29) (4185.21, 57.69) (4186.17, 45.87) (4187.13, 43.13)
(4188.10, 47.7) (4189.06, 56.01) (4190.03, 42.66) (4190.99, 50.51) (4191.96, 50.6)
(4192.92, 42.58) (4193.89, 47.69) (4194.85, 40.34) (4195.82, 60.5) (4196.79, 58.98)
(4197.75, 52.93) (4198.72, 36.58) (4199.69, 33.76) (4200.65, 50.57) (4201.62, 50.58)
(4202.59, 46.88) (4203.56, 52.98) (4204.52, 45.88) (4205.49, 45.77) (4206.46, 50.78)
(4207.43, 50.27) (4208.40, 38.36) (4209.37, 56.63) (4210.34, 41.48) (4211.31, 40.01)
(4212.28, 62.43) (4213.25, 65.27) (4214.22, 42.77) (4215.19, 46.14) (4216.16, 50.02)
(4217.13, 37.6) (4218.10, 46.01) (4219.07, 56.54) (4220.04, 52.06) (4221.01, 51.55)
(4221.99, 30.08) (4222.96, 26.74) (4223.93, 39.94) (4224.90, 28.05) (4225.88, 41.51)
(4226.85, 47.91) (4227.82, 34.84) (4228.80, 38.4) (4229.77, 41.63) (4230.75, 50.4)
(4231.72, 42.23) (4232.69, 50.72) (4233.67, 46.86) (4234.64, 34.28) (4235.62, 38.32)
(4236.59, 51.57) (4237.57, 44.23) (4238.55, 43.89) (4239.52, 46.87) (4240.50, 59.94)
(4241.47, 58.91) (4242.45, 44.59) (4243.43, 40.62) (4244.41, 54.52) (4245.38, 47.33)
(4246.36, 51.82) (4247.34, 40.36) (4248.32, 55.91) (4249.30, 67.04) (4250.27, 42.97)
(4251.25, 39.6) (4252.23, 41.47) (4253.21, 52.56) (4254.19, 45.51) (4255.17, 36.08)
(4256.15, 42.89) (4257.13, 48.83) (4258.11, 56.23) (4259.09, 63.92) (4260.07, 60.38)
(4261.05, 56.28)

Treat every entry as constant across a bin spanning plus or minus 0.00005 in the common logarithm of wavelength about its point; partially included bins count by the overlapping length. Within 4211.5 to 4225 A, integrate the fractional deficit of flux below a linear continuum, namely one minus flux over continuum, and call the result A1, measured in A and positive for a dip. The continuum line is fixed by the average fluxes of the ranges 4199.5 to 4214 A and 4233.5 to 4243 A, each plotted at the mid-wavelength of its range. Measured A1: 0.70 A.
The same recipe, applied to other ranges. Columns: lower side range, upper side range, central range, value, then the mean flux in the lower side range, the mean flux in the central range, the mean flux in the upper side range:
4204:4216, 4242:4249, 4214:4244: 2.8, 48.9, 44.1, 48.4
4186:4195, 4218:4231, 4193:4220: -2.5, 47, 48.4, 41.5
